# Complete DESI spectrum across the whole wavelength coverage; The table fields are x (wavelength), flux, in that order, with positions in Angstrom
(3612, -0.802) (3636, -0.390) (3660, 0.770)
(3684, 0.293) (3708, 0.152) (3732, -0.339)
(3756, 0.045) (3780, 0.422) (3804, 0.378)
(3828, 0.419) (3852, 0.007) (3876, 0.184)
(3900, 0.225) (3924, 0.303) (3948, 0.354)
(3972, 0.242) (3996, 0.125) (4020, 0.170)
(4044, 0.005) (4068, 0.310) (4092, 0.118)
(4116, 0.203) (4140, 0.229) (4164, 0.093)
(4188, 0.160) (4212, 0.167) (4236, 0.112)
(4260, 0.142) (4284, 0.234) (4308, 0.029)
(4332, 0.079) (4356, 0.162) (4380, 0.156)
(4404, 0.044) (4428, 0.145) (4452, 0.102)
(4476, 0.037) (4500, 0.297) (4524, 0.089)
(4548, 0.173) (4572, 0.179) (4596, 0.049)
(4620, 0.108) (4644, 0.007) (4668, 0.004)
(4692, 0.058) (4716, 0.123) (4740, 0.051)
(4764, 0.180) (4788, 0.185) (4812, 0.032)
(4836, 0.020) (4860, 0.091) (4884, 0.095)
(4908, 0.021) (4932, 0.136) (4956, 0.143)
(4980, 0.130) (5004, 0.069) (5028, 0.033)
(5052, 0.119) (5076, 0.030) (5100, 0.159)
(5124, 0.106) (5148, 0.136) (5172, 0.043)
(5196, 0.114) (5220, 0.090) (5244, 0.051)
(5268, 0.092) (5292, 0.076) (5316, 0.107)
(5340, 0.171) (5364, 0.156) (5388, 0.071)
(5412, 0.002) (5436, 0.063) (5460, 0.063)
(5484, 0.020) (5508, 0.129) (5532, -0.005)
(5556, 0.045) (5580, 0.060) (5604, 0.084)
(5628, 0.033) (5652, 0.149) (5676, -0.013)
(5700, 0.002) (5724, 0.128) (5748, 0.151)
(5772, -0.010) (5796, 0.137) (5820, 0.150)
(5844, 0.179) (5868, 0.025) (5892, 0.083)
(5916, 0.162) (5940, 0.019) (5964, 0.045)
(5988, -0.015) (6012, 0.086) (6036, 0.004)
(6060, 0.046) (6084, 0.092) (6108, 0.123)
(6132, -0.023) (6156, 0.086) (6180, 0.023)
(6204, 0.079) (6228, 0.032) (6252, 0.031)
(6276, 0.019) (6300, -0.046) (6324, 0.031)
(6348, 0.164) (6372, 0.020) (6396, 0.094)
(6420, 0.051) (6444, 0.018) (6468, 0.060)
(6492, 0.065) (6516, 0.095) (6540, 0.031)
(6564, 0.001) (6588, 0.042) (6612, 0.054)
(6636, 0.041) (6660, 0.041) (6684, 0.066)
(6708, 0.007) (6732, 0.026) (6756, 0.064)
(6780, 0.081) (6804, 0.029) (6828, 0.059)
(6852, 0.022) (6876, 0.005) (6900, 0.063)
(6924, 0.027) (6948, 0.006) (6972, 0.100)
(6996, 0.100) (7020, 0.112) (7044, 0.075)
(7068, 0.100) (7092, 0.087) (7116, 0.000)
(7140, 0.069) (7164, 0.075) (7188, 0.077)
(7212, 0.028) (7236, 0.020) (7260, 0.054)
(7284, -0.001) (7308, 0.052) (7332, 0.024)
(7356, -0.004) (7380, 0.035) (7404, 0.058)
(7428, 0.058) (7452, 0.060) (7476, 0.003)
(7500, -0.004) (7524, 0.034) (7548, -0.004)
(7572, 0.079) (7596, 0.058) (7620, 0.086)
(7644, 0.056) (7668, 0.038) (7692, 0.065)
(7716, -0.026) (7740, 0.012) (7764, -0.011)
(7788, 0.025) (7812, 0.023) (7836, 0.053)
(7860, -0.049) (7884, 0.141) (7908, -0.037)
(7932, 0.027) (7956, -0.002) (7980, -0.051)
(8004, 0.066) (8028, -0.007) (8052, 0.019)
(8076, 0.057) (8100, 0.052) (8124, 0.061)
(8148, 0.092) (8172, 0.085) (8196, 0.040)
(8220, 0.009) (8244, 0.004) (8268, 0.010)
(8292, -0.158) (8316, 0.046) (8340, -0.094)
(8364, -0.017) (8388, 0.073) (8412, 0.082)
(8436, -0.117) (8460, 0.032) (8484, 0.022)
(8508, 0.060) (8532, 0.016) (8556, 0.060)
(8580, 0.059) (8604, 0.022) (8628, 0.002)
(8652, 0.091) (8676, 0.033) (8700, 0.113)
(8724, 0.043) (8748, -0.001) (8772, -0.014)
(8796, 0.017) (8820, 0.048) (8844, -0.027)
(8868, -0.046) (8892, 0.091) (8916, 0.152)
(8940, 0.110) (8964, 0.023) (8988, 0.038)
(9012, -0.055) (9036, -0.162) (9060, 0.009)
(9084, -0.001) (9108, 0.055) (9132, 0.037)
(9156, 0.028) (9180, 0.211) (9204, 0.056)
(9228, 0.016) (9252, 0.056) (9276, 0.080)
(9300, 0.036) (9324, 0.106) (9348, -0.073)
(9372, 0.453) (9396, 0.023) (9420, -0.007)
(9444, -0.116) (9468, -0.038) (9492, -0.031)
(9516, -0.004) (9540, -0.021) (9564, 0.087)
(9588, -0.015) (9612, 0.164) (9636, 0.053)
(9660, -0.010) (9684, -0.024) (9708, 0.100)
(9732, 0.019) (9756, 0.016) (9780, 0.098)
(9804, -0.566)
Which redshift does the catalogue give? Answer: 1.463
